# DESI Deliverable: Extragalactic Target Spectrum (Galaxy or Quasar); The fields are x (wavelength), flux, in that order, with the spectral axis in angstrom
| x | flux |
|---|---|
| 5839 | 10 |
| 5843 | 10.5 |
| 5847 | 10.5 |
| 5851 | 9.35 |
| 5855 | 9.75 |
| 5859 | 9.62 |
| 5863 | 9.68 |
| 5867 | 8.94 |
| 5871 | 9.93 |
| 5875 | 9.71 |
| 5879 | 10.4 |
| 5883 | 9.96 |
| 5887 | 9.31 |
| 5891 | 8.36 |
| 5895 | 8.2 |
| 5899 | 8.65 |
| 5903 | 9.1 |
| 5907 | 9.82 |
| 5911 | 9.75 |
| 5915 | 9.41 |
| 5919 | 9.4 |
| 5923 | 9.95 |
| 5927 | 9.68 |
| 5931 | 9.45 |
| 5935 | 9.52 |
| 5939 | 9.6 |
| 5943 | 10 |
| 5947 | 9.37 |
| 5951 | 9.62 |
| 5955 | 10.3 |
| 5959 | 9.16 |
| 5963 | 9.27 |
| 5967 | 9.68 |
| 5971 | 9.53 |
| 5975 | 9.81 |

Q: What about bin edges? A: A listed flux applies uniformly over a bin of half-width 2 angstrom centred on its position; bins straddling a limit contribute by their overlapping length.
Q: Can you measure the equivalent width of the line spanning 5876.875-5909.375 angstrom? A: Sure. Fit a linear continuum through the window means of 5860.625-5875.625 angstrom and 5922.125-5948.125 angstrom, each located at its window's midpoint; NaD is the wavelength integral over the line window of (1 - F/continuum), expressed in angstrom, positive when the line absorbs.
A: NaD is 1.2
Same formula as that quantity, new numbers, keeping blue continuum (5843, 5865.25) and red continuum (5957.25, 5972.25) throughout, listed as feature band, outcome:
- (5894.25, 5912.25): 0.9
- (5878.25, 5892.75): 0.4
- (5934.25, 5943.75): -0.2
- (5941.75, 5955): -0.4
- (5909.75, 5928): -0.1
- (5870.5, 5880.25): -0.2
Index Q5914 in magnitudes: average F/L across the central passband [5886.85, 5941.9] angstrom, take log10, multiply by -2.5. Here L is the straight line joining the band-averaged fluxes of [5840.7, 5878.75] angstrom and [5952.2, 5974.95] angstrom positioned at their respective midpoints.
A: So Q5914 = 0.044 mag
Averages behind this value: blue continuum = 9.81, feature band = 9.31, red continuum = 9.61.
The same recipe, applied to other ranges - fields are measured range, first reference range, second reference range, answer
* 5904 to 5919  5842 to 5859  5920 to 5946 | 0.018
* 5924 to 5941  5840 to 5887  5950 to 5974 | 0.010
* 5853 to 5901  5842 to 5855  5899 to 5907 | 0.024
